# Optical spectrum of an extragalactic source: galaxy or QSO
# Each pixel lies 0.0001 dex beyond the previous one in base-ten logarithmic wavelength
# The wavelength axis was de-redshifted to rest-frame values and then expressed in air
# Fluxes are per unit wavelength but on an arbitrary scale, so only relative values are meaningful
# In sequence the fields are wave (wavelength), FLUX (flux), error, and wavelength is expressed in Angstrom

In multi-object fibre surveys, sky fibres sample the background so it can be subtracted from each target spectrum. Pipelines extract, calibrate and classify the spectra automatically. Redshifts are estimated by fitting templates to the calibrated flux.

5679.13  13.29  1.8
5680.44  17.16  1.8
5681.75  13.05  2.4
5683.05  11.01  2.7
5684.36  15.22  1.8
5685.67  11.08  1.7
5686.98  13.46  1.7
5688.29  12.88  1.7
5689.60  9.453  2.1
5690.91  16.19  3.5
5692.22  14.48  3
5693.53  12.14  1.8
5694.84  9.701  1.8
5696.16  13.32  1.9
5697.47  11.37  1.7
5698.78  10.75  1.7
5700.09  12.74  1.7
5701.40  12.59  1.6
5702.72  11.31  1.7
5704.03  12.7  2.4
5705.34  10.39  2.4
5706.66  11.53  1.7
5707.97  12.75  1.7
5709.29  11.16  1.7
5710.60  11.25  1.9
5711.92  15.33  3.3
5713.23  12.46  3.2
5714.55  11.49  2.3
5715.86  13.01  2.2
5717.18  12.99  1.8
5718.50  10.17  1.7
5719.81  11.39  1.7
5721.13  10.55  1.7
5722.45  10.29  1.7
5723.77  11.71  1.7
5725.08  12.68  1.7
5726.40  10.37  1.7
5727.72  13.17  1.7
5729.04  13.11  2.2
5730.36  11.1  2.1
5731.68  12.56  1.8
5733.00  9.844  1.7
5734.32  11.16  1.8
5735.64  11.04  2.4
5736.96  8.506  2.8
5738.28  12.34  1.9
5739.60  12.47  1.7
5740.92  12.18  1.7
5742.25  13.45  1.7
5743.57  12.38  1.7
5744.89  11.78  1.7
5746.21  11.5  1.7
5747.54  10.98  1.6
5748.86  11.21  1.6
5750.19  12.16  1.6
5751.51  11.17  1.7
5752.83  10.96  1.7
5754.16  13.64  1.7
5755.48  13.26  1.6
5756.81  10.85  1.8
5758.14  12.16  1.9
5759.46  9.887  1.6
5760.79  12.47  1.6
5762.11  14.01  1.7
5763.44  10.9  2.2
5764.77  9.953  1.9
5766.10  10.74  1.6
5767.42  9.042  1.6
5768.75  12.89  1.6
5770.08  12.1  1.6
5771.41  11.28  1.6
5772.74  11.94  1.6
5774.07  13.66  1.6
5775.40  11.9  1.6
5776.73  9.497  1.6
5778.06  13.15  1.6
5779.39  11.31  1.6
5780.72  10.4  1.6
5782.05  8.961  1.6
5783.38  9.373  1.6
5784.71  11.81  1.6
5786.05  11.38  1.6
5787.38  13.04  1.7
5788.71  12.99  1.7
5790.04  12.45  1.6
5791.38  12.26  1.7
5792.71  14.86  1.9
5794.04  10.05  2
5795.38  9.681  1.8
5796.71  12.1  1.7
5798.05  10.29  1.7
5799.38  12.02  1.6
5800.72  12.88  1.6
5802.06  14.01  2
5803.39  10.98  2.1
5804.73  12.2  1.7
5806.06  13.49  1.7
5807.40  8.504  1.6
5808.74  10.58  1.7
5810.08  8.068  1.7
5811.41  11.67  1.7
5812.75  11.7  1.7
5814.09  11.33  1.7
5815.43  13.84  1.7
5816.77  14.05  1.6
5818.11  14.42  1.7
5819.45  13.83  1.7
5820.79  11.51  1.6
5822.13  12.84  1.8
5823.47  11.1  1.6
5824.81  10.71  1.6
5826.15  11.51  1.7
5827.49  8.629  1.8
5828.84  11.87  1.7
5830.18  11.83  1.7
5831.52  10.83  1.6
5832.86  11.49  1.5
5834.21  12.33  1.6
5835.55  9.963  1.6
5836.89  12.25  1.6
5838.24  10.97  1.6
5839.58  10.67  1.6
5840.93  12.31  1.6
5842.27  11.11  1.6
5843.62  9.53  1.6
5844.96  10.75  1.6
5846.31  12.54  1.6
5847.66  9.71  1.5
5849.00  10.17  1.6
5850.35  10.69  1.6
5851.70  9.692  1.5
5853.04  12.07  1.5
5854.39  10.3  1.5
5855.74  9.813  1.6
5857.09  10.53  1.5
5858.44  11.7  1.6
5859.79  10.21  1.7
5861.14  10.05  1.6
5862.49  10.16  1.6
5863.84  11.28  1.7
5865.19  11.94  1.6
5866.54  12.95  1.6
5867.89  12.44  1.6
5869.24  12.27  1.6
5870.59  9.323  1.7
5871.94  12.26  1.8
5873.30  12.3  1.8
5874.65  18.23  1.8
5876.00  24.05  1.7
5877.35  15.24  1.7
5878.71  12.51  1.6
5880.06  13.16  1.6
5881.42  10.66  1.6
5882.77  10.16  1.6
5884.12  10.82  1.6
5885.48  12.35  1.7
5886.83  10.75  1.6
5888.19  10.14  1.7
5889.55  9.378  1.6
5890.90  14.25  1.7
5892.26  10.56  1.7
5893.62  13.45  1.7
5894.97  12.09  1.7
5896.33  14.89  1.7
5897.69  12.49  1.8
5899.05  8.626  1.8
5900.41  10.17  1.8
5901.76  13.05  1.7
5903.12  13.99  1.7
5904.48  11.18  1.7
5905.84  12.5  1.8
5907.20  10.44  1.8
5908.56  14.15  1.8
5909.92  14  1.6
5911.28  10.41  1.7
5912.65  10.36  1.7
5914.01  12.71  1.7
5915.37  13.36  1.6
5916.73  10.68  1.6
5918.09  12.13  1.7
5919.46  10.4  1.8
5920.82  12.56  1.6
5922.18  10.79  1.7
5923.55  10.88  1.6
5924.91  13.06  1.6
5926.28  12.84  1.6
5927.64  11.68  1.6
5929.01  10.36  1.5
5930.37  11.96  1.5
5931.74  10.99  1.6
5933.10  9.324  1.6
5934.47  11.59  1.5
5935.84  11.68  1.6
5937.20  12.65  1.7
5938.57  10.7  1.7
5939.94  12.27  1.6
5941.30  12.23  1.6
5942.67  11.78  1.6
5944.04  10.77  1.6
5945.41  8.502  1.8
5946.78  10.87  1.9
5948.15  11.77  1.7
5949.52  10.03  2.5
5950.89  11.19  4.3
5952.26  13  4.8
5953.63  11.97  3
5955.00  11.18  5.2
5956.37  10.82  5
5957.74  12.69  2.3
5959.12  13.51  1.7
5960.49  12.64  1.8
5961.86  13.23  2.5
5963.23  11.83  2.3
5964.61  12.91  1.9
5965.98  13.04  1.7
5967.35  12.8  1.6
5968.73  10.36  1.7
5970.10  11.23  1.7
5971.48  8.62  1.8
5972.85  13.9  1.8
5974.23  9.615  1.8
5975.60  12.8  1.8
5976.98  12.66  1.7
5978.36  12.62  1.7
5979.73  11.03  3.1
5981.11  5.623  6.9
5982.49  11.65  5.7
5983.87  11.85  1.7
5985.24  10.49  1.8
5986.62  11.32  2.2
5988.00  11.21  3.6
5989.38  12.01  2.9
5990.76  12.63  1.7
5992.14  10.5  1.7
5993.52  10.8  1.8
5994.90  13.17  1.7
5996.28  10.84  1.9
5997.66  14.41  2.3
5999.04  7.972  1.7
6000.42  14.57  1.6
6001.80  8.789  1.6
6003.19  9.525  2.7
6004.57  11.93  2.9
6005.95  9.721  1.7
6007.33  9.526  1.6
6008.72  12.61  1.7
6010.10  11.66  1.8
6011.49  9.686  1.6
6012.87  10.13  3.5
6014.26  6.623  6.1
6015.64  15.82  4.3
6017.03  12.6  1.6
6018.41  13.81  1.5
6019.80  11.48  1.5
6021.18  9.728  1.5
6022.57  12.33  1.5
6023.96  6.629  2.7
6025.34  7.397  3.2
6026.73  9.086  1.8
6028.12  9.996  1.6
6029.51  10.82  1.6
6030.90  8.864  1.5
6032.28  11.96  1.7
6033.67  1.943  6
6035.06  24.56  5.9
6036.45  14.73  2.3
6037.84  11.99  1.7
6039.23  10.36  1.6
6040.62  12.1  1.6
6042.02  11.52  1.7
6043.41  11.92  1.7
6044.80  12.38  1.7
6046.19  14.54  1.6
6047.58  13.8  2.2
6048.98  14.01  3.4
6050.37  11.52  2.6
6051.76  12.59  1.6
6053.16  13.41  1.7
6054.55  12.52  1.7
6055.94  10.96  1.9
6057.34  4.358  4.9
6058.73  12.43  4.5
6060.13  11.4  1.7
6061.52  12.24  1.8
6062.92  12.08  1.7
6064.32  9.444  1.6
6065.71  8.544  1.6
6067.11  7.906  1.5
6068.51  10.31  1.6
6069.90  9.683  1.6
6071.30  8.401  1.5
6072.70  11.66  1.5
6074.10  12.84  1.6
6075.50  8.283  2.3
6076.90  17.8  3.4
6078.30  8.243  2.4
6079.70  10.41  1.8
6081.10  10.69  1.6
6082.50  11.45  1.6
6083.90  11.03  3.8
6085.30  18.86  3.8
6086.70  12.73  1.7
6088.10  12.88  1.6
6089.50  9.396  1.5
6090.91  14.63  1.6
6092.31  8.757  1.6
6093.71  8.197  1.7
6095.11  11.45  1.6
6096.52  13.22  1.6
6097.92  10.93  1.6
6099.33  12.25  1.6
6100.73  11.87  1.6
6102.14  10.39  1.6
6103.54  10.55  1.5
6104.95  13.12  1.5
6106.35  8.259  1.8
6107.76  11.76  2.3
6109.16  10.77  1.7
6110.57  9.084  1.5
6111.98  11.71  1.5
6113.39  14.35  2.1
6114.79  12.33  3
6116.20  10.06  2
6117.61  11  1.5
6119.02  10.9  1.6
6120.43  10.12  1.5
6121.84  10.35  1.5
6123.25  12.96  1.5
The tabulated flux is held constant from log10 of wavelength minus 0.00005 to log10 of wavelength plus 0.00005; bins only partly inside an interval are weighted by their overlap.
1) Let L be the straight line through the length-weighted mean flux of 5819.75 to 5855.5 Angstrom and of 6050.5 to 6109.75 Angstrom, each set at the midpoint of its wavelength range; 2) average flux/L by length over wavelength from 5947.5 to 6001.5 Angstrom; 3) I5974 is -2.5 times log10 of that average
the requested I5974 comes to -0.05 mag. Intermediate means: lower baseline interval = 11.1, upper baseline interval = 11.2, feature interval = 11.6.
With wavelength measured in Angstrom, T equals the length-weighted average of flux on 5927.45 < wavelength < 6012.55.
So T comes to 11.4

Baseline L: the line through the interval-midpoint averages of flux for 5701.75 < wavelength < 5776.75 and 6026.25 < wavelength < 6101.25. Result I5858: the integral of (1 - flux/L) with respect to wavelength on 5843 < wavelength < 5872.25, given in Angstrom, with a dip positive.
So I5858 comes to 1.8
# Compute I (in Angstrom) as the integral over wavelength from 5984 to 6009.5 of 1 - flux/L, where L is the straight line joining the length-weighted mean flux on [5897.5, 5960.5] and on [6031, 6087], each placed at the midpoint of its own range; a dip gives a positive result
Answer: 0.9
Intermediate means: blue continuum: 11.6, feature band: 11.2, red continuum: 11.7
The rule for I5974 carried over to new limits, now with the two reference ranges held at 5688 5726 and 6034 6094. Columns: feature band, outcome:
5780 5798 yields 0.05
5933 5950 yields 0.06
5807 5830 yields 0.03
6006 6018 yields 0.07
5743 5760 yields 0.03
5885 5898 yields -0.01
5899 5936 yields 0.02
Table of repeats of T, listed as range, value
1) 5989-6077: 11.2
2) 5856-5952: 11.9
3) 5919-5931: 11.6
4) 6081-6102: 11.9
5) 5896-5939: 11.7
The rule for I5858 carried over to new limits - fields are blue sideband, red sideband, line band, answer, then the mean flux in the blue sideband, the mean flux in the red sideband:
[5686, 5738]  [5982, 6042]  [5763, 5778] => 0.49 Angstrom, 11.9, 11.2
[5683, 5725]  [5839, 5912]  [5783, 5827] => 0.36 Angstrom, 12.1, 11.9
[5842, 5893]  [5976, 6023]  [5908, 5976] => -1.43 Angstrom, 11.7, 11.2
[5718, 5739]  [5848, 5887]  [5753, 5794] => -0.71 Angstrom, 11.3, 12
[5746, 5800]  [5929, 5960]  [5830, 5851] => 0.83 Angstrom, 11.6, 11.4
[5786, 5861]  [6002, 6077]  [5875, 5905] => -3.08 Angstrom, 11.5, 11.1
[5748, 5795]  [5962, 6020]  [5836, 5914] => -2.21 Angstrom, 11.6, 11.4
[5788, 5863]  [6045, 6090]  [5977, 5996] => 0.42 Angstrom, 11.4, 11.5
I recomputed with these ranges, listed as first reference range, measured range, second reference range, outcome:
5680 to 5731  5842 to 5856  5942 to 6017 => 1.4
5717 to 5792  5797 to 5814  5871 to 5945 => 0.5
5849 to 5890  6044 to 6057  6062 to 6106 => -1.5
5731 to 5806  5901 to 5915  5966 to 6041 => -1.2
